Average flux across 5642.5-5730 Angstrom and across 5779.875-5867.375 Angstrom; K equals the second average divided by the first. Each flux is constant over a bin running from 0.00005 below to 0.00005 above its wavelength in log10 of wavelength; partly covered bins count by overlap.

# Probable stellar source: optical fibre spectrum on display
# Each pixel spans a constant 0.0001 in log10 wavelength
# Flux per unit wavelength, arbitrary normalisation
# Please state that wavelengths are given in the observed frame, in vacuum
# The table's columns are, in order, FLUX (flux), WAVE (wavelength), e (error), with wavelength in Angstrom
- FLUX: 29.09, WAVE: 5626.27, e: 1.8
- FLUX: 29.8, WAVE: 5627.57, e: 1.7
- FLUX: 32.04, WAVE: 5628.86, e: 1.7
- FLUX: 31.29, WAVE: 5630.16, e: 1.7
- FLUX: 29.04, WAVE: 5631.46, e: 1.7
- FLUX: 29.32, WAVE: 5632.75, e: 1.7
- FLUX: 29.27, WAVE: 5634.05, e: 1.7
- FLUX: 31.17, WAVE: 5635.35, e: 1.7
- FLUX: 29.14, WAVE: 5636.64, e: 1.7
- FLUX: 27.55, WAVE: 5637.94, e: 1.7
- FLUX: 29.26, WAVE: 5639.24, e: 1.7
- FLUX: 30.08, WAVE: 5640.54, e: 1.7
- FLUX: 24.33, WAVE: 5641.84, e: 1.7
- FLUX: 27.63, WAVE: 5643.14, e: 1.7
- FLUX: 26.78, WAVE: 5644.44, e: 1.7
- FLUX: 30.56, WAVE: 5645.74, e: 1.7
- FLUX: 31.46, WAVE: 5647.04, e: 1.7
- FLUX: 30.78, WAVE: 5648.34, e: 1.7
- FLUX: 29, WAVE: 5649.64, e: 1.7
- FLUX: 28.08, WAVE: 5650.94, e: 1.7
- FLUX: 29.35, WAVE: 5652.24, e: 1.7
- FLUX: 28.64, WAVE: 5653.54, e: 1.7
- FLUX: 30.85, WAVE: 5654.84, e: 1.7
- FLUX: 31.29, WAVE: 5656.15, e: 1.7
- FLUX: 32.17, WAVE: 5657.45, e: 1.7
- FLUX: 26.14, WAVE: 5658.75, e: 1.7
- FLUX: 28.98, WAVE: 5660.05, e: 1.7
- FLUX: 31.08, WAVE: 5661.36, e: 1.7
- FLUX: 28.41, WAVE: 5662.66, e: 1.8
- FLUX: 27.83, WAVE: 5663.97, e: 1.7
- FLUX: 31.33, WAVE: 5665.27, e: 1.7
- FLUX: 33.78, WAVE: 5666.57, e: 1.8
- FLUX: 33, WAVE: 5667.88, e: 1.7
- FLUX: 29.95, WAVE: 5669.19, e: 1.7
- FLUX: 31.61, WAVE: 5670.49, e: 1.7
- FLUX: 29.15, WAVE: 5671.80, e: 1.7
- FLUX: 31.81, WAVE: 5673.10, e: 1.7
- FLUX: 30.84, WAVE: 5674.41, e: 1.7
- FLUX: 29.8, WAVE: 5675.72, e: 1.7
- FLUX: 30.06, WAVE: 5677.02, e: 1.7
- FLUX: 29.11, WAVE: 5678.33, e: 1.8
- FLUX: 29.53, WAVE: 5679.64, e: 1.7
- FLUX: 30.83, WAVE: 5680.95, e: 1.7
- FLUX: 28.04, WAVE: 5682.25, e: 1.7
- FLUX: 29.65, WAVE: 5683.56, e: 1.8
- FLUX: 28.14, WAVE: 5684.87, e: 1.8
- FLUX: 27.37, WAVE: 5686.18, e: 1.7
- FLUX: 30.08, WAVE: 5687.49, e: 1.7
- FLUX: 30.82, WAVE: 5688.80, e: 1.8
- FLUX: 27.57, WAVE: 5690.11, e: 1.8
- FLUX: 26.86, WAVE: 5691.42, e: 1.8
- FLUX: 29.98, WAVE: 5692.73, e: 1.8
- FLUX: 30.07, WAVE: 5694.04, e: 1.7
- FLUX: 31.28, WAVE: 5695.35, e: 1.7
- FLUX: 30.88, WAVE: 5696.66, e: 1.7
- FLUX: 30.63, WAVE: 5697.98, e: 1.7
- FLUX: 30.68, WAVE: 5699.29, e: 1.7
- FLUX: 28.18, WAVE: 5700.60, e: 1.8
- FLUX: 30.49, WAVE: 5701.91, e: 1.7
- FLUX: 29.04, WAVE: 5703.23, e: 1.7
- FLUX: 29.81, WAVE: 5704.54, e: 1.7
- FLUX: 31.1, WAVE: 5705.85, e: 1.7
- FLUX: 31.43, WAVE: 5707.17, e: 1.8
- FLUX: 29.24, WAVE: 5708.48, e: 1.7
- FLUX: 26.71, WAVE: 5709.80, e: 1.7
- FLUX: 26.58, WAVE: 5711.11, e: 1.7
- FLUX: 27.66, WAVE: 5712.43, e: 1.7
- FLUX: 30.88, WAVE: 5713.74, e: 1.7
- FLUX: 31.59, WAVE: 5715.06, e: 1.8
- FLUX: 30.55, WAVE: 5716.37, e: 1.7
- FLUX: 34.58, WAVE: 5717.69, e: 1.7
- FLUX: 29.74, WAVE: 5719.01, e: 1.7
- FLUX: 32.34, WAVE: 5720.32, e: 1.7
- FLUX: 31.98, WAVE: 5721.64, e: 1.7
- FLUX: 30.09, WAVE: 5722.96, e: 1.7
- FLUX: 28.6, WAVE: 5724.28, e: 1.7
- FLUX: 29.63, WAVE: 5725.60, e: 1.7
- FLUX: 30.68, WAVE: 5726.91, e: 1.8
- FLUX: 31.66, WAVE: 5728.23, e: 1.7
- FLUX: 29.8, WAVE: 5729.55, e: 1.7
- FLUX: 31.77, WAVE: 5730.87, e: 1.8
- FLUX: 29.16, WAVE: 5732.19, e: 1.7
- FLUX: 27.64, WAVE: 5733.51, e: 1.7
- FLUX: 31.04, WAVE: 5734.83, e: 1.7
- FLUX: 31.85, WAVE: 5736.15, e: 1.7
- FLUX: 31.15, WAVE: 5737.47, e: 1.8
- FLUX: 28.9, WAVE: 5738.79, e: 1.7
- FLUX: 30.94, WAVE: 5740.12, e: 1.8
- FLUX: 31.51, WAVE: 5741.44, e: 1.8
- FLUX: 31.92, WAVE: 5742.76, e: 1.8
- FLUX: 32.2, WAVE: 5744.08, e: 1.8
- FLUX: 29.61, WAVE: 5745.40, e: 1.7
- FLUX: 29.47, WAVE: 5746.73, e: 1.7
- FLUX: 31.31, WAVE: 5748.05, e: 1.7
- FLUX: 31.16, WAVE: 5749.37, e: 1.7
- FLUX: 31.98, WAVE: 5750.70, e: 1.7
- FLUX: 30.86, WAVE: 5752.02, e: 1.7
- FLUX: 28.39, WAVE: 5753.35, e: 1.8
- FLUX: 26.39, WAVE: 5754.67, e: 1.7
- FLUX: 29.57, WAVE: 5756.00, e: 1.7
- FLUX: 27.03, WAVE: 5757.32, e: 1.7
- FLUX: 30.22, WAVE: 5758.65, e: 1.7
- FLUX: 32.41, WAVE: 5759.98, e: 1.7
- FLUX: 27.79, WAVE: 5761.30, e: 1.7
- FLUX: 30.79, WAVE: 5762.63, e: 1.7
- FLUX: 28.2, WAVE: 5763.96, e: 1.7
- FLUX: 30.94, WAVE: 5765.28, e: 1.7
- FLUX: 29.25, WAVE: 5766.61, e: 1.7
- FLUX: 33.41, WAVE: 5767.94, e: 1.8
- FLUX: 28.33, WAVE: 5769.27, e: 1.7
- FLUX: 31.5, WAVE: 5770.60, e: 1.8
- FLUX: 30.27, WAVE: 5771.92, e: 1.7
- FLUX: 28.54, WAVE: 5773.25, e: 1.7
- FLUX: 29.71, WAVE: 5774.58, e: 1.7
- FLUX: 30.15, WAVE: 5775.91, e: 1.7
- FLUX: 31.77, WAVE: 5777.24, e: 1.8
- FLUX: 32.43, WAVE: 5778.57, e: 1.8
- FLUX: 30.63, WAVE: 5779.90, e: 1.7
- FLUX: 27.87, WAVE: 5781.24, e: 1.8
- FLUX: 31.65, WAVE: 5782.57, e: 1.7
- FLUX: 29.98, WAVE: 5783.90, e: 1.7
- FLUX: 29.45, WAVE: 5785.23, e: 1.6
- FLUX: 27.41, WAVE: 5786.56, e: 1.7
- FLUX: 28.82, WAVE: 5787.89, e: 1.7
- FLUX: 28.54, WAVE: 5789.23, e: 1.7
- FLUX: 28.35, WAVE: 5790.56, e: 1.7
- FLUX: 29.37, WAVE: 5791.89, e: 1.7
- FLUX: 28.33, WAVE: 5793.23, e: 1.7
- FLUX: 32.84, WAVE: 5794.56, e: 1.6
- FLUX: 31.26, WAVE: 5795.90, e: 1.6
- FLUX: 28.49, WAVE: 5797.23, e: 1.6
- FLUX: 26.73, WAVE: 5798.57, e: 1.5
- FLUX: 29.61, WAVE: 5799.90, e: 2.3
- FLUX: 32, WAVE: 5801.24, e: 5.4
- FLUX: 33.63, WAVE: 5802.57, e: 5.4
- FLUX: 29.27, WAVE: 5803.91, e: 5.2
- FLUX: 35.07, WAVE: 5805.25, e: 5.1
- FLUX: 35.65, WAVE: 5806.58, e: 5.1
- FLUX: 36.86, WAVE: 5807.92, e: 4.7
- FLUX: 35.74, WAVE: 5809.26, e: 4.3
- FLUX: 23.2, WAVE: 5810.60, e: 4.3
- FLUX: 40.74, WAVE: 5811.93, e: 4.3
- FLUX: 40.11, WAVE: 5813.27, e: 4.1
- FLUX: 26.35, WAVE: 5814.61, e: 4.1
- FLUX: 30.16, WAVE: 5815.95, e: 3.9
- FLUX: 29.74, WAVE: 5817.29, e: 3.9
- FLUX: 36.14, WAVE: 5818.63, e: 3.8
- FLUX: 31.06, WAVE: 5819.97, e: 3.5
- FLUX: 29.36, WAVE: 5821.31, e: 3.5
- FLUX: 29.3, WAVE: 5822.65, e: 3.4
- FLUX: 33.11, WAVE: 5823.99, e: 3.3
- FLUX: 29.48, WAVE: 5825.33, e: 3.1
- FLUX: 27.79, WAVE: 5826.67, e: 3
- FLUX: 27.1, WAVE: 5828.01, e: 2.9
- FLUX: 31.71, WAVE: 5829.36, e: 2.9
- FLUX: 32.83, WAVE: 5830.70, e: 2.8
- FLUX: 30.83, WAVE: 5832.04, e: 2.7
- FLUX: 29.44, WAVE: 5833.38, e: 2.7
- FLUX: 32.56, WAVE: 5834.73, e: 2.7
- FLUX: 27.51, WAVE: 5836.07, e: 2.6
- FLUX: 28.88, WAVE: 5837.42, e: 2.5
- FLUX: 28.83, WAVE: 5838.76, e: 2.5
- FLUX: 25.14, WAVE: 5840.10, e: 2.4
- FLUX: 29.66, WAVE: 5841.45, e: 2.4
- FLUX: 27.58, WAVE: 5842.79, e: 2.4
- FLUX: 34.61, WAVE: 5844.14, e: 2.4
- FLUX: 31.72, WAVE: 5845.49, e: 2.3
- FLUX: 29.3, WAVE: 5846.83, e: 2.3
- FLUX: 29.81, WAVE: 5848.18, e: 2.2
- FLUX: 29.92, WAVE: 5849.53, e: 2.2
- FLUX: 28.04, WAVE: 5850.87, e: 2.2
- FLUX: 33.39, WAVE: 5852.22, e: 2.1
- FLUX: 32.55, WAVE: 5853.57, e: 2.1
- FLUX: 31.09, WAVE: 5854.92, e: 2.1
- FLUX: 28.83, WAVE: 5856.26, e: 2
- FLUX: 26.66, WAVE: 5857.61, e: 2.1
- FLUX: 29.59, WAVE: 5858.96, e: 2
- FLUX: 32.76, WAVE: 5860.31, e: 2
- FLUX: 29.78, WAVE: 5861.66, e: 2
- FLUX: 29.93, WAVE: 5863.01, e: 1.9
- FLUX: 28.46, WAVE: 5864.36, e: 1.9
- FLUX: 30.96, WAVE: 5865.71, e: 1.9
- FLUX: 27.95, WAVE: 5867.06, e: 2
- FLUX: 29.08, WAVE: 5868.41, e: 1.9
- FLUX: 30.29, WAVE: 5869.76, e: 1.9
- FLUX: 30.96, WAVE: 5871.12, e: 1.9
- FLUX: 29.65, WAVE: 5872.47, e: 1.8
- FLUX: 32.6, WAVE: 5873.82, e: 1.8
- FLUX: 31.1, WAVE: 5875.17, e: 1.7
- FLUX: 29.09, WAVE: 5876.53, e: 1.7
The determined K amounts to 1.0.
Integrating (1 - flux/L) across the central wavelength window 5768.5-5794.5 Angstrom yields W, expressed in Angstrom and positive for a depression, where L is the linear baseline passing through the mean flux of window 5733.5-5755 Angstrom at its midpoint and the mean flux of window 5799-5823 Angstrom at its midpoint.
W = 1.5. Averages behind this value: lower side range 30.5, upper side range 32.4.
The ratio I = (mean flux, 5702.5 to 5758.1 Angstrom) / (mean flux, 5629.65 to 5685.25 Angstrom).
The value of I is 1.0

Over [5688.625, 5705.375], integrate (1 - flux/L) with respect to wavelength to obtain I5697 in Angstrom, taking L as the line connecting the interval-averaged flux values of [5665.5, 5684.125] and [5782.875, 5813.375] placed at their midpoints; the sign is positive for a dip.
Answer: 0.5 Angstrom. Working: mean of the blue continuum 30.5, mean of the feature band 29.7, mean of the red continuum 31.2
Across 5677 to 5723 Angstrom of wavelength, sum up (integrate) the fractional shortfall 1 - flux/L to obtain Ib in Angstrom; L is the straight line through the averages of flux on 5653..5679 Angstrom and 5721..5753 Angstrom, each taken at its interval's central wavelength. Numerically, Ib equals 0.9 Angstrom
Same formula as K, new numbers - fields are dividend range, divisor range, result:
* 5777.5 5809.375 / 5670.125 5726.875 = 1.03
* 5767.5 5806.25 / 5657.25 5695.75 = 1.01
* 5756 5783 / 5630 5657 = 1.03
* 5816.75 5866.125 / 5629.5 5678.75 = 1.01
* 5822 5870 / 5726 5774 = 0.99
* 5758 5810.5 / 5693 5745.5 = 1.01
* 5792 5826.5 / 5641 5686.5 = 1.07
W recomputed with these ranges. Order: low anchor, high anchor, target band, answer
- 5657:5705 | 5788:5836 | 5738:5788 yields 0.9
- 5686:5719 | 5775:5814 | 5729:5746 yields -0.1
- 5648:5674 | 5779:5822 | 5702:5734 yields 0.4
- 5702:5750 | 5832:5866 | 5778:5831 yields -1.5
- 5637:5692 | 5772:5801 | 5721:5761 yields -0.9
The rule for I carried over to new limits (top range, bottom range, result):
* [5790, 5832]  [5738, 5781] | 1.04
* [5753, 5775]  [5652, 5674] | 0.98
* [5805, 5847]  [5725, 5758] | 1.03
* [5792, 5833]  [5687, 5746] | 1.04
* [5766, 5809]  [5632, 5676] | 1.03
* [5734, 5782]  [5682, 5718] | 1.02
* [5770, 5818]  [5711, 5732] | 1.01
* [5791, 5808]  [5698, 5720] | 1.04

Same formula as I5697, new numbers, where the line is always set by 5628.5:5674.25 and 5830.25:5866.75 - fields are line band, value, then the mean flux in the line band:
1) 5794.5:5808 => -0.8 Angstrom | 31.7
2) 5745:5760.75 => 0.0 Angstrom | 29.9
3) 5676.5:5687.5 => 0.2 Angstrom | 29.1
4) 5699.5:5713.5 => 0.3 Angstrom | 29.1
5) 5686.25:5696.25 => 0.1 Angstrom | 29.4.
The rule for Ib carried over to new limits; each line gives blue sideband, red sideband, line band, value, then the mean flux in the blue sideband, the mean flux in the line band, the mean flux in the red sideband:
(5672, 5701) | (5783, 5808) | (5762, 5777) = 0.1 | 29.7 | 30.2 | 30.5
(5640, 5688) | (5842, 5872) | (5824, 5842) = 0.3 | 29.7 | 29.5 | 30.1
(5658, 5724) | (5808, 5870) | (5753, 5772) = 0.4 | 29.9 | 29.6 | 30.5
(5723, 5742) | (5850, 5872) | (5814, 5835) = -0.2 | 30.3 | 30.4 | 30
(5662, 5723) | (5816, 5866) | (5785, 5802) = 0.4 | 30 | 29.4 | 30.1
